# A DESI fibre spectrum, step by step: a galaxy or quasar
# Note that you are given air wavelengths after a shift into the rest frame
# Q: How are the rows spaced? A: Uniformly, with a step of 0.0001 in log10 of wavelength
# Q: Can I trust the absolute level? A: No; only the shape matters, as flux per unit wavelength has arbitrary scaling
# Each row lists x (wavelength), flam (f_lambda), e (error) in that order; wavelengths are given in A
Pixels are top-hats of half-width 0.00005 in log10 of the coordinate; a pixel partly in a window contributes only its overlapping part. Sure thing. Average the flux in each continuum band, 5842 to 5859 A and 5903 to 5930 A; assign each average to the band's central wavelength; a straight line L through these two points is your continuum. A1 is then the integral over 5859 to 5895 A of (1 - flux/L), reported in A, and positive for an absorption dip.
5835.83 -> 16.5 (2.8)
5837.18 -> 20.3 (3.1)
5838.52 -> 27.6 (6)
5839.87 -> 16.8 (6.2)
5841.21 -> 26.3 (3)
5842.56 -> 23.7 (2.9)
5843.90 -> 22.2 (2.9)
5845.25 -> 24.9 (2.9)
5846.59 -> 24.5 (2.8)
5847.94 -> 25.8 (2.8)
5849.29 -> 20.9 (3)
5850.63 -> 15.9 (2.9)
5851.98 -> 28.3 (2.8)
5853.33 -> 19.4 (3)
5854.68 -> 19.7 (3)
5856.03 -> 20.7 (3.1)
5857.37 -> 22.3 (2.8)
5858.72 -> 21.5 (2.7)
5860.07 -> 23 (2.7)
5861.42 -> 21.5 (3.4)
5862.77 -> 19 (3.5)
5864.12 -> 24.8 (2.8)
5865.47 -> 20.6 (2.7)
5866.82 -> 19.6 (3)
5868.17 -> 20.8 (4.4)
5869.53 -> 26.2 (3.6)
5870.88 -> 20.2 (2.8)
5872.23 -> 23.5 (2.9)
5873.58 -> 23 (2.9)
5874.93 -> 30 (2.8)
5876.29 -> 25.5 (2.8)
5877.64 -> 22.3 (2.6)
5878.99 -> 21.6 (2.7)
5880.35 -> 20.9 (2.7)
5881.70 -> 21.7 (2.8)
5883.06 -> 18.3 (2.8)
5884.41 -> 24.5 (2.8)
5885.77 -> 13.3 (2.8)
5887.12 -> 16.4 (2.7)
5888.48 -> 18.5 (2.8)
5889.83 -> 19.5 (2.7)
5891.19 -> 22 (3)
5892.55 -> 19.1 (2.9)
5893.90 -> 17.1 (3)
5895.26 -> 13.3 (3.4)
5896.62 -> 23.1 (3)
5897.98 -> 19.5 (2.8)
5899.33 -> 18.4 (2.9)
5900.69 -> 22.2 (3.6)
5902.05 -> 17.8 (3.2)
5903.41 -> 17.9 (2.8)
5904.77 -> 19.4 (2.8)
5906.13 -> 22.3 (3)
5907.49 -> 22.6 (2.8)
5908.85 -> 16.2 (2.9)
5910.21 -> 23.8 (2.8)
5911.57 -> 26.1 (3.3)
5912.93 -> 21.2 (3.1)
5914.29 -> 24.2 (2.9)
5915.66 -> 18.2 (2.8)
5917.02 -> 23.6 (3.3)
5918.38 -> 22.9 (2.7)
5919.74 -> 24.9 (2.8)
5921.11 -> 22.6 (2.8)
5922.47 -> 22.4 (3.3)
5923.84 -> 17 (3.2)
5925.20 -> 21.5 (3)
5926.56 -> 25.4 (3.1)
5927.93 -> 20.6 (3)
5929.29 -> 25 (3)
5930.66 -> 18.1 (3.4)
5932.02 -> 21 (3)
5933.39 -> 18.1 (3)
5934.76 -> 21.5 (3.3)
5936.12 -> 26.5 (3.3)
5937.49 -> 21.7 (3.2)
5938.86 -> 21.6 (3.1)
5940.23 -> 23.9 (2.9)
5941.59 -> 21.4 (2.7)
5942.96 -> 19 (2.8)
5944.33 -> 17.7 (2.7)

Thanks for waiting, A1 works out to 1.6 A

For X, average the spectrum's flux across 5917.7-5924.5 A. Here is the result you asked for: 22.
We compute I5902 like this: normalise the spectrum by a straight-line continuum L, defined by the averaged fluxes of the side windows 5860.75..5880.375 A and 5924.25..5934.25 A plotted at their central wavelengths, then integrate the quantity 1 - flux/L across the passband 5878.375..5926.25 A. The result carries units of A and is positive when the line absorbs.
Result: 3.19 A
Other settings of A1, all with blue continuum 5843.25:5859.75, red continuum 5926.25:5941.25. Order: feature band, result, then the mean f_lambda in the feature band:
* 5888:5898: 1.4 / 19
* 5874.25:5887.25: 0.3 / 21.7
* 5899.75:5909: 0.9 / 19.9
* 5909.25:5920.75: -0.4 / 22.9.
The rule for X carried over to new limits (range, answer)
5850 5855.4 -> 20.8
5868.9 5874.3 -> 23.3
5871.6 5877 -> 25.5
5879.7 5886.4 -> 19.8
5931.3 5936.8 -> 21.8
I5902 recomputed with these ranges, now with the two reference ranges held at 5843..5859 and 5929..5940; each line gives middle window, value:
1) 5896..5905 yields 0.88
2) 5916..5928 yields -0.31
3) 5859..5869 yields 0.33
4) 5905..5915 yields -0.18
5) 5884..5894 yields 1.46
